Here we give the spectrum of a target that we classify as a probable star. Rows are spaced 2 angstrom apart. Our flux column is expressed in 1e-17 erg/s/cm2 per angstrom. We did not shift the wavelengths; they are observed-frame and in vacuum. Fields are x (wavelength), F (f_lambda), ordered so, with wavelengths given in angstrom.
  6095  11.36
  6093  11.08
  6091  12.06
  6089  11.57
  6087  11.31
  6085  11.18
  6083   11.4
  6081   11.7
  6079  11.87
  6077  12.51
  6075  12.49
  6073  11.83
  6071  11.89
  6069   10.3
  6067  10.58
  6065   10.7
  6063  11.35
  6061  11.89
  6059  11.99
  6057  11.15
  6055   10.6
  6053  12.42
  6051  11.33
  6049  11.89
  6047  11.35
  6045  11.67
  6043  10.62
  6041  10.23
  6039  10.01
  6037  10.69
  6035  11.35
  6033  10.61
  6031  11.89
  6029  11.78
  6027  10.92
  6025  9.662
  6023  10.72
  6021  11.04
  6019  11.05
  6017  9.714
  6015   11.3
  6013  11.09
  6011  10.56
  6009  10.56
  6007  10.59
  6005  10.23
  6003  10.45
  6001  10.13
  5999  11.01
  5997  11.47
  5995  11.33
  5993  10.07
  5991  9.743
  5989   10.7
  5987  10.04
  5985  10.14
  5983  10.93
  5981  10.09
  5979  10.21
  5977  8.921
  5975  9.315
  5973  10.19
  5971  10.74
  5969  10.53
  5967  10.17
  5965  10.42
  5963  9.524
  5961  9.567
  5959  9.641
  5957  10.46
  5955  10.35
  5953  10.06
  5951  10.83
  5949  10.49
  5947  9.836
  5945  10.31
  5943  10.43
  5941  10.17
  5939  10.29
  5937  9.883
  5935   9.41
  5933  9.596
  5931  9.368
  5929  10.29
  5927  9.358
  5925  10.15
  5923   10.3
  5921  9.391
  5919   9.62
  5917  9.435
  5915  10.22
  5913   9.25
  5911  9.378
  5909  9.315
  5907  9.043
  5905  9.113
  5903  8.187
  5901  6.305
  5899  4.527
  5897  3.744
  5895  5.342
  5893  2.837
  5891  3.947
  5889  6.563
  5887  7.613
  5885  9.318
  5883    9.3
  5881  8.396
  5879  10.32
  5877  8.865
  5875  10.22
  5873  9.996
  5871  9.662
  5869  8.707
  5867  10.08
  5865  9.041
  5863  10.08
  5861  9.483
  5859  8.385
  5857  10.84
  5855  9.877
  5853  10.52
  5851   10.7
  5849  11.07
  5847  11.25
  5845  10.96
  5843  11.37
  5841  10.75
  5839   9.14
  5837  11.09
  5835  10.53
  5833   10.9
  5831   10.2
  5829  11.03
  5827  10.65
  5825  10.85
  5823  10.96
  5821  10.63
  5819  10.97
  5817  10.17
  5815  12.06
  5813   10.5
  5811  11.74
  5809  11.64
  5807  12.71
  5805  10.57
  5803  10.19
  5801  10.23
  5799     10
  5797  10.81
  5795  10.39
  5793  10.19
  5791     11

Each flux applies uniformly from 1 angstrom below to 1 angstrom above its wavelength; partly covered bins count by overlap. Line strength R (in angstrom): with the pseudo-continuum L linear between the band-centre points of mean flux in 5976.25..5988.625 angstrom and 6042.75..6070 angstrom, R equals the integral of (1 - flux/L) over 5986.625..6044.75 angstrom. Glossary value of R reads -0.3 angstrom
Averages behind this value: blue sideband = 10.1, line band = 10.7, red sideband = 11.3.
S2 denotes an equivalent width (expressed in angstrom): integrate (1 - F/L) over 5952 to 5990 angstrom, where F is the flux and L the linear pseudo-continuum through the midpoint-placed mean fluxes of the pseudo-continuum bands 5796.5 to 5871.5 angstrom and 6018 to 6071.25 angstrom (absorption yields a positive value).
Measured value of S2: 2.8 angstrom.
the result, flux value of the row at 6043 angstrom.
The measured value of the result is 10.62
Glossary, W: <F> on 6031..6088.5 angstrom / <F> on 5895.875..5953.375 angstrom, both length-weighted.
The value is 1.2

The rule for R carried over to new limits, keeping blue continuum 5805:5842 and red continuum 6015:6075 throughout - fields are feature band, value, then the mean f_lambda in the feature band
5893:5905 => 5.79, 5.68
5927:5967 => 3.57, 10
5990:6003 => 0.53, 10.6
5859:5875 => 2.05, 9.54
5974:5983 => 1.03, 9.78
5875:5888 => 2.25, 9.06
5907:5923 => 2.12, 9.54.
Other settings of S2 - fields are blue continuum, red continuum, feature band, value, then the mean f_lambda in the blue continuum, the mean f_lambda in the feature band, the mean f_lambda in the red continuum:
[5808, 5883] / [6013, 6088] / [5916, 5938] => 2.0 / 10.4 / 9.71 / 11.2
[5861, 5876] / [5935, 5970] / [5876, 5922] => 9.4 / 9.67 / 7.83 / 10.2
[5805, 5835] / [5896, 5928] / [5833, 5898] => 5.3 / 11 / 9.09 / 8.58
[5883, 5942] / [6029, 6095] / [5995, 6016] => -1.1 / 8.36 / 10.8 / 11.4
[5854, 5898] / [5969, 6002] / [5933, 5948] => -0.8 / 8.3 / 10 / 10.3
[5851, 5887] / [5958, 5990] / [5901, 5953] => 0.9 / 9.57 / 9.69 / 10.1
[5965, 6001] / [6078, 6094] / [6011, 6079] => -0.8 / 10.3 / 11.2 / 11.5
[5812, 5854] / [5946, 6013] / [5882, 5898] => 6.8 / 10.8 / 6.08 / 10.3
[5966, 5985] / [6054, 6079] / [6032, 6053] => 0.1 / 10.1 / 11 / 11.5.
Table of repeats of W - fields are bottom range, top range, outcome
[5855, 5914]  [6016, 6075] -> 1.35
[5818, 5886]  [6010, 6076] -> 1.09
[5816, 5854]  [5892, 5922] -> 0.72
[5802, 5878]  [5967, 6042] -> 1.00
